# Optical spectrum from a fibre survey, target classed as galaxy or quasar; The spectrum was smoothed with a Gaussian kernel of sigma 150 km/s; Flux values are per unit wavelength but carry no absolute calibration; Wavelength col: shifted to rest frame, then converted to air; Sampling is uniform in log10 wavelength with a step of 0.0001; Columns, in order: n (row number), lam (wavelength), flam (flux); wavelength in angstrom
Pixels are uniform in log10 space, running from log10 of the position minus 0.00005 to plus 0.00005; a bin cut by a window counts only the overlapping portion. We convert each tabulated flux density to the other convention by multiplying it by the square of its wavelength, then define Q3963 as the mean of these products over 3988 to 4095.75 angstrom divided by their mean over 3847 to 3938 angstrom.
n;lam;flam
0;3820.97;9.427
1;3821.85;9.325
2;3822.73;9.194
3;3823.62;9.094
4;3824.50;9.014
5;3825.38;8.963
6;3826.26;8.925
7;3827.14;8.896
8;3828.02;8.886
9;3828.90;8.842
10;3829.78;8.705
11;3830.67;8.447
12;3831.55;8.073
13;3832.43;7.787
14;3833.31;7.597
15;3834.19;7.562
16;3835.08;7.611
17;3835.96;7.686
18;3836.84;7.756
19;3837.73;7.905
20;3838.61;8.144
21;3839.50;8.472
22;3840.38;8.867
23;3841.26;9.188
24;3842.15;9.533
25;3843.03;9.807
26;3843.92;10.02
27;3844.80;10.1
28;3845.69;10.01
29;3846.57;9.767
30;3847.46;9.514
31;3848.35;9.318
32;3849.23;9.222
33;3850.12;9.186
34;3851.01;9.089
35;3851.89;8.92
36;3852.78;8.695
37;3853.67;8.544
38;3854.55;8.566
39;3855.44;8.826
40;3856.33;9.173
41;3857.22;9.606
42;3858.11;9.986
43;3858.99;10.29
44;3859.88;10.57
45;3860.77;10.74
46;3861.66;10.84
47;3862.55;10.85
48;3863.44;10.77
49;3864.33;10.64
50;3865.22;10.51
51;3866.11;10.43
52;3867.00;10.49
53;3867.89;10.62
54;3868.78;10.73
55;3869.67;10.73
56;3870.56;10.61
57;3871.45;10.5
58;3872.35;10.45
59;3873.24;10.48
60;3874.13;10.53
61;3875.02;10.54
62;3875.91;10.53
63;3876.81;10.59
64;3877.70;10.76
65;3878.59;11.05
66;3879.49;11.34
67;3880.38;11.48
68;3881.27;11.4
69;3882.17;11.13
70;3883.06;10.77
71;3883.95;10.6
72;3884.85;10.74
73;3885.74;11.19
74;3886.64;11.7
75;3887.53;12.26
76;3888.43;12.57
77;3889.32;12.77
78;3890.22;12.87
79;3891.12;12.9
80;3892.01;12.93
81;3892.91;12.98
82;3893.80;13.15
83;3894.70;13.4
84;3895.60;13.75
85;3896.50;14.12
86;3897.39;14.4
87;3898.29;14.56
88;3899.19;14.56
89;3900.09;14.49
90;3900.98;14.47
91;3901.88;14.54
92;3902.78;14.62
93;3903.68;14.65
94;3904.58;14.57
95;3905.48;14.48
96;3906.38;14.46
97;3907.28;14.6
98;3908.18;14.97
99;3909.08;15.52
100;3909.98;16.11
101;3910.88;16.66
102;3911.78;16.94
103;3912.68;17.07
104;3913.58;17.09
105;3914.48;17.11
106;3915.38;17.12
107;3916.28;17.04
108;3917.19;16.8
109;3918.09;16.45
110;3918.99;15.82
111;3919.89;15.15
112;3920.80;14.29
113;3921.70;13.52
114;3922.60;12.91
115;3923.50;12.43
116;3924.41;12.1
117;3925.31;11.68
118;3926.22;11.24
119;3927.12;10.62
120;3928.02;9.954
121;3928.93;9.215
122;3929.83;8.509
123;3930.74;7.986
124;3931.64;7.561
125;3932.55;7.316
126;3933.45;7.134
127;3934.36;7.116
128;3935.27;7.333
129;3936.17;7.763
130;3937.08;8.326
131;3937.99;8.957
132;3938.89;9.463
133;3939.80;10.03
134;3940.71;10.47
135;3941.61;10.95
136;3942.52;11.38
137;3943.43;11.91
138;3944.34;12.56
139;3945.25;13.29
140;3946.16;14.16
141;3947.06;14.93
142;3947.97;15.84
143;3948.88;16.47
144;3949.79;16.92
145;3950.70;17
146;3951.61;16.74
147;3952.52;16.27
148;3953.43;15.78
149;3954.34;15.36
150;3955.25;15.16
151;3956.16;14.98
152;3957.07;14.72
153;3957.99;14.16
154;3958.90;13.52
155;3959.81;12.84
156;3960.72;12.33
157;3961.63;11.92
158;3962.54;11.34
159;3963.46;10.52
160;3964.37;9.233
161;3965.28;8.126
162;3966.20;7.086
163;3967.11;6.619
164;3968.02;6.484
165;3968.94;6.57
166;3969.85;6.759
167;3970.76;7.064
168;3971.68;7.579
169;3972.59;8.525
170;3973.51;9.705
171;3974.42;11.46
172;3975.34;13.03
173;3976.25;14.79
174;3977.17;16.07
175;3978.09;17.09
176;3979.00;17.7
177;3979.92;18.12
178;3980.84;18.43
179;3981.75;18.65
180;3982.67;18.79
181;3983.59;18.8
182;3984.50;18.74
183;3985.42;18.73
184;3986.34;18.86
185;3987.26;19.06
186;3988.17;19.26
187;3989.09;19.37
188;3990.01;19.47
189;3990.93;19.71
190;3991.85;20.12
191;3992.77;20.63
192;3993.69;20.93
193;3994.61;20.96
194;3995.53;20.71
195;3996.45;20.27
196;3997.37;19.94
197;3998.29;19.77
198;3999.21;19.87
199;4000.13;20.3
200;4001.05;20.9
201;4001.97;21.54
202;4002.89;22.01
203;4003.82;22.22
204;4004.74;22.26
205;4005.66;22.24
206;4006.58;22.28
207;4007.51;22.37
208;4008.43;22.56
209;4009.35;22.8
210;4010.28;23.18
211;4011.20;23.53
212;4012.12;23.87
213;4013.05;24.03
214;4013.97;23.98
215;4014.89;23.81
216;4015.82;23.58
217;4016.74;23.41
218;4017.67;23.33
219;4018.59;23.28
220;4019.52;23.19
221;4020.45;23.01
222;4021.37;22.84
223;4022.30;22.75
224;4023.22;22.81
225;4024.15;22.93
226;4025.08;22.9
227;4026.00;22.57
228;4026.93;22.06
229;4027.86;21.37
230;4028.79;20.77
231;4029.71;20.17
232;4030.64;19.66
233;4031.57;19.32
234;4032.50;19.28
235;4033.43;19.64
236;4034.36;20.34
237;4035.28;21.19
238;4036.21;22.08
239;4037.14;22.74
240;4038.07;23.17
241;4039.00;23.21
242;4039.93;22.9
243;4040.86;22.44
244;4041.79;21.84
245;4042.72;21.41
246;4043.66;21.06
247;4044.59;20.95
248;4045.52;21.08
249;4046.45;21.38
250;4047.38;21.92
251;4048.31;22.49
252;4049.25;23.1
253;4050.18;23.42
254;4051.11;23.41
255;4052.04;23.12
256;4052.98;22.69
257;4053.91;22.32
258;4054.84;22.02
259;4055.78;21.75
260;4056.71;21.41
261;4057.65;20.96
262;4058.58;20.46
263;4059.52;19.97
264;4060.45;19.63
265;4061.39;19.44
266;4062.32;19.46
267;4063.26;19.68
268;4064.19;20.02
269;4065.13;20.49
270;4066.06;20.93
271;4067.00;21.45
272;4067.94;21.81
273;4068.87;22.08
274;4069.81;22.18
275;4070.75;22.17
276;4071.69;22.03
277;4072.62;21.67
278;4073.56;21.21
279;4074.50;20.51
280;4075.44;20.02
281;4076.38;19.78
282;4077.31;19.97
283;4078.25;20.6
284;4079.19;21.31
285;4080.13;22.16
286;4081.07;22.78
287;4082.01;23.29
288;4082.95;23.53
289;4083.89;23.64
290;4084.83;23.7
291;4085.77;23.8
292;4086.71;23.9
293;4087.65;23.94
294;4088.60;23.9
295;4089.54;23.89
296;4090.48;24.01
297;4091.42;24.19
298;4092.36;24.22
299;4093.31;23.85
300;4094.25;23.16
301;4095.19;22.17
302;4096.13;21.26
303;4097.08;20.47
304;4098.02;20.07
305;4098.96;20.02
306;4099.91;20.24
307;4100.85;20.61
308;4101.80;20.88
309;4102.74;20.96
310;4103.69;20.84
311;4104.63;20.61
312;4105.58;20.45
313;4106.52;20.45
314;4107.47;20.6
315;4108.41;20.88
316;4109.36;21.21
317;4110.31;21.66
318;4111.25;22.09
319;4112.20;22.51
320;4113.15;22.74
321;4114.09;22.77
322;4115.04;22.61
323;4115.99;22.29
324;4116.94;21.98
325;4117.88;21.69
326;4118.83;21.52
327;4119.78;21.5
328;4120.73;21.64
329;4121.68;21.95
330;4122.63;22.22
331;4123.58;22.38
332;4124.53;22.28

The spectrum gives 1.99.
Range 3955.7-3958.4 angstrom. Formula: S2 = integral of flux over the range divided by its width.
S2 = 14.6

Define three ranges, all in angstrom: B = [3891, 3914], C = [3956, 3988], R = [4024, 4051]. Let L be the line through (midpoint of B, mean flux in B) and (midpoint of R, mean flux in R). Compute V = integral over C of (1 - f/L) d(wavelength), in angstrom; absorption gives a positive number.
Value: 9.1 angstrom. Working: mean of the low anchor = 14.7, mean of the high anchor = 21.6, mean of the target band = 13.1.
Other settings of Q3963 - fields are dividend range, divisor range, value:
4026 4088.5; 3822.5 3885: 2.48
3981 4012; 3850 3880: 2.17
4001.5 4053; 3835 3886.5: 2.43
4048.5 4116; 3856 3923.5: 1.86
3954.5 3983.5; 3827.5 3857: 1.50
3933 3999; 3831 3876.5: 1.56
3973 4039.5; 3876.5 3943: 1.73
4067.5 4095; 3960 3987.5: 1.84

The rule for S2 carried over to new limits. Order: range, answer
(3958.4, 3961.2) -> 12.9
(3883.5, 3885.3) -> 10.7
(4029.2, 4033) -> 19.6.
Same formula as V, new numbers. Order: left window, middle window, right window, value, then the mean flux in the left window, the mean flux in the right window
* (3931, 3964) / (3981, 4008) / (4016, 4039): -3.5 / 12.3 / 21.9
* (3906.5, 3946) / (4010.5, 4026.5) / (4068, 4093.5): -4.2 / 12.4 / 22.5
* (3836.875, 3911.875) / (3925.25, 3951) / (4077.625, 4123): 6.5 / 11.4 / 22.1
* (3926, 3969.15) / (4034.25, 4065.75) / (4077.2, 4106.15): -4.2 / 11.4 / 22.2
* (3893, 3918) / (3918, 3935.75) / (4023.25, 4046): 5.9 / 15.2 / 21.5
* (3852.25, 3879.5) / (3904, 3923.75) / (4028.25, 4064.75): -3.5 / 10.3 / 21.3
